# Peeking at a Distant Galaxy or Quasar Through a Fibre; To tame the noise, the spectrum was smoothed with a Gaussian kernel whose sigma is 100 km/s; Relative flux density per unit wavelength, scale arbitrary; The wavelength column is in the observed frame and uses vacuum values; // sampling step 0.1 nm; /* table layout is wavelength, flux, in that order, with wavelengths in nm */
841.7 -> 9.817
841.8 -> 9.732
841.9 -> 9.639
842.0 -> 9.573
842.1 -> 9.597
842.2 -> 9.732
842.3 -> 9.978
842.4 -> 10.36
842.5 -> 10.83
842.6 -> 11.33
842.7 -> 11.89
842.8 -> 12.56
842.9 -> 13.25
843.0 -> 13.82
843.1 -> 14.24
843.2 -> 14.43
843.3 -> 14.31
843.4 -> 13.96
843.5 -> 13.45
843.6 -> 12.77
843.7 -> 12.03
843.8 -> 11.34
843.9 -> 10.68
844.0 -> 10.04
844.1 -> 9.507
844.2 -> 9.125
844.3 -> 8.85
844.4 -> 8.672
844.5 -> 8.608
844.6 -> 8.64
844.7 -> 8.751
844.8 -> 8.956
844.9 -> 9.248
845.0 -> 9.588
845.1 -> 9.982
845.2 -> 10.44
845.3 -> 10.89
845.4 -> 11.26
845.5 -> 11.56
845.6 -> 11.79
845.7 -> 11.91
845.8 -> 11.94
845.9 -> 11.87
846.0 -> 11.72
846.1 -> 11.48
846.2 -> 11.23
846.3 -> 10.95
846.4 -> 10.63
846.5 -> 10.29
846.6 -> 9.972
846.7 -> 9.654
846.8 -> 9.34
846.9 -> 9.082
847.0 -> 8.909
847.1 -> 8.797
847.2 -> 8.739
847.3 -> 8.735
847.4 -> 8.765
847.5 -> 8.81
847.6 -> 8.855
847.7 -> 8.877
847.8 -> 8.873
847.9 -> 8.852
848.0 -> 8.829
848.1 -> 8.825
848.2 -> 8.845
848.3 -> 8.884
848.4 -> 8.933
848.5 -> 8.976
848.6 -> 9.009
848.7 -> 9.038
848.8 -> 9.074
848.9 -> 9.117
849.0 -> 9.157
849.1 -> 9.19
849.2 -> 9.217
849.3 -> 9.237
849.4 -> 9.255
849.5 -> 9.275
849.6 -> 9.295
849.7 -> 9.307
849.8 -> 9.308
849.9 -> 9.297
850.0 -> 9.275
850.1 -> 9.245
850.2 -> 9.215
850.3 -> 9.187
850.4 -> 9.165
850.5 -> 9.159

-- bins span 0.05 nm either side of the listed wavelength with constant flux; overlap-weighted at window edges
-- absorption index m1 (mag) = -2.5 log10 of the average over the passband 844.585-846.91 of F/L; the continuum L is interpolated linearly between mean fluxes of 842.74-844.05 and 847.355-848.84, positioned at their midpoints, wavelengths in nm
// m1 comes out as 0.03 mag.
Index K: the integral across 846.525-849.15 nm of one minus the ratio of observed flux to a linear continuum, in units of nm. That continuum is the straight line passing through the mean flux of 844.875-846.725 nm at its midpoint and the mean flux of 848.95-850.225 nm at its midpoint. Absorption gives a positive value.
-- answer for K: 0.26 nm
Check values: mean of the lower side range 10.9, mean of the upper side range 9.25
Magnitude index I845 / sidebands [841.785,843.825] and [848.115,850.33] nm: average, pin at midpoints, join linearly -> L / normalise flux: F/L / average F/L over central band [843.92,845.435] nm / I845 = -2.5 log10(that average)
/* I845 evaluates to 0.17 mag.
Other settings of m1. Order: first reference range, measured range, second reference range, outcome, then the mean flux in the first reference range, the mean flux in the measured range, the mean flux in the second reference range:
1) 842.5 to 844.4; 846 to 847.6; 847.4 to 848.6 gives 0.00 mag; 12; 9.73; 8.87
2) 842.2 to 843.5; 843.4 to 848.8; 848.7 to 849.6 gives 0.09 mag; 12.5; 9.95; 9.19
